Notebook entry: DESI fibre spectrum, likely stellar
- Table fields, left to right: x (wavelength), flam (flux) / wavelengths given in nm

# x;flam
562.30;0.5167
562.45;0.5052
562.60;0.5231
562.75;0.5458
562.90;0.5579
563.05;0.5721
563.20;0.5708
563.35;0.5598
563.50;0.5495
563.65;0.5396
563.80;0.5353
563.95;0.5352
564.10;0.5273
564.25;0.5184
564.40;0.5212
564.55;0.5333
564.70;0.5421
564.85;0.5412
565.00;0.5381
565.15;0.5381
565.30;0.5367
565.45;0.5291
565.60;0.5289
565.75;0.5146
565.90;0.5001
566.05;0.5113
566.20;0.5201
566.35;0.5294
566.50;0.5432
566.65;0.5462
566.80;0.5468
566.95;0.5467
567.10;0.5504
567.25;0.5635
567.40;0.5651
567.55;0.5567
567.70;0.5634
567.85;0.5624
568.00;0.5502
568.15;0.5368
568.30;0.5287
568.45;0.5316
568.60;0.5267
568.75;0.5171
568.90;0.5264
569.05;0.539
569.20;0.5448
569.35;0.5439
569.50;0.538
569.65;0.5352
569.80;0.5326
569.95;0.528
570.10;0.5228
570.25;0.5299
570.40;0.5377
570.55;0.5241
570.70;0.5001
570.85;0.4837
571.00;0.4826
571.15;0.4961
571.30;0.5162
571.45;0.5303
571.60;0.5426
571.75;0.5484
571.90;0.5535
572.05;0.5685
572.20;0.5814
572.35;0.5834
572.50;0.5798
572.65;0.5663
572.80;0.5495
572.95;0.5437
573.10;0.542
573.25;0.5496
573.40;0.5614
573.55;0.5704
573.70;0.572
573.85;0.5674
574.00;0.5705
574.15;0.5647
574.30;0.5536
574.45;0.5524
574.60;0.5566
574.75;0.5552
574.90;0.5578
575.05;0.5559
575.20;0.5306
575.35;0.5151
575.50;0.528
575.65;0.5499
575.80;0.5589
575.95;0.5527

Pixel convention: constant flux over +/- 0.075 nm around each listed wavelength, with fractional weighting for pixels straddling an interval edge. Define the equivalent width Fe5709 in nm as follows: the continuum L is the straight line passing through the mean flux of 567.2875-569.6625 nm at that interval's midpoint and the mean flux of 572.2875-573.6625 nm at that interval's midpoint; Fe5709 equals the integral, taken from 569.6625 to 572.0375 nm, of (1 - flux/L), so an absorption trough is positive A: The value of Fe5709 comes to 0.12 nm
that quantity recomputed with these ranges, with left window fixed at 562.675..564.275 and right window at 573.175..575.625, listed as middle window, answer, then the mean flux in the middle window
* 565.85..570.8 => 0.13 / 0.536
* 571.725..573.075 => -0.03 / 0.564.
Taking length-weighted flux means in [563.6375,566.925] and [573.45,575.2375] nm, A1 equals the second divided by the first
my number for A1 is 1.1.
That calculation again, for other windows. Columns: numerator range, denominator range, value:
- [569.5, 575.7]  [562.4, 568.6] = 1.01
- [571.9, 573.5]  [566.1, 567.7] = 1.03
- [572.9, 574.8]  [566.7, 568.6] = 1.02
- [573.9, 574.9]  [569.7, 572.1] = 1.07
